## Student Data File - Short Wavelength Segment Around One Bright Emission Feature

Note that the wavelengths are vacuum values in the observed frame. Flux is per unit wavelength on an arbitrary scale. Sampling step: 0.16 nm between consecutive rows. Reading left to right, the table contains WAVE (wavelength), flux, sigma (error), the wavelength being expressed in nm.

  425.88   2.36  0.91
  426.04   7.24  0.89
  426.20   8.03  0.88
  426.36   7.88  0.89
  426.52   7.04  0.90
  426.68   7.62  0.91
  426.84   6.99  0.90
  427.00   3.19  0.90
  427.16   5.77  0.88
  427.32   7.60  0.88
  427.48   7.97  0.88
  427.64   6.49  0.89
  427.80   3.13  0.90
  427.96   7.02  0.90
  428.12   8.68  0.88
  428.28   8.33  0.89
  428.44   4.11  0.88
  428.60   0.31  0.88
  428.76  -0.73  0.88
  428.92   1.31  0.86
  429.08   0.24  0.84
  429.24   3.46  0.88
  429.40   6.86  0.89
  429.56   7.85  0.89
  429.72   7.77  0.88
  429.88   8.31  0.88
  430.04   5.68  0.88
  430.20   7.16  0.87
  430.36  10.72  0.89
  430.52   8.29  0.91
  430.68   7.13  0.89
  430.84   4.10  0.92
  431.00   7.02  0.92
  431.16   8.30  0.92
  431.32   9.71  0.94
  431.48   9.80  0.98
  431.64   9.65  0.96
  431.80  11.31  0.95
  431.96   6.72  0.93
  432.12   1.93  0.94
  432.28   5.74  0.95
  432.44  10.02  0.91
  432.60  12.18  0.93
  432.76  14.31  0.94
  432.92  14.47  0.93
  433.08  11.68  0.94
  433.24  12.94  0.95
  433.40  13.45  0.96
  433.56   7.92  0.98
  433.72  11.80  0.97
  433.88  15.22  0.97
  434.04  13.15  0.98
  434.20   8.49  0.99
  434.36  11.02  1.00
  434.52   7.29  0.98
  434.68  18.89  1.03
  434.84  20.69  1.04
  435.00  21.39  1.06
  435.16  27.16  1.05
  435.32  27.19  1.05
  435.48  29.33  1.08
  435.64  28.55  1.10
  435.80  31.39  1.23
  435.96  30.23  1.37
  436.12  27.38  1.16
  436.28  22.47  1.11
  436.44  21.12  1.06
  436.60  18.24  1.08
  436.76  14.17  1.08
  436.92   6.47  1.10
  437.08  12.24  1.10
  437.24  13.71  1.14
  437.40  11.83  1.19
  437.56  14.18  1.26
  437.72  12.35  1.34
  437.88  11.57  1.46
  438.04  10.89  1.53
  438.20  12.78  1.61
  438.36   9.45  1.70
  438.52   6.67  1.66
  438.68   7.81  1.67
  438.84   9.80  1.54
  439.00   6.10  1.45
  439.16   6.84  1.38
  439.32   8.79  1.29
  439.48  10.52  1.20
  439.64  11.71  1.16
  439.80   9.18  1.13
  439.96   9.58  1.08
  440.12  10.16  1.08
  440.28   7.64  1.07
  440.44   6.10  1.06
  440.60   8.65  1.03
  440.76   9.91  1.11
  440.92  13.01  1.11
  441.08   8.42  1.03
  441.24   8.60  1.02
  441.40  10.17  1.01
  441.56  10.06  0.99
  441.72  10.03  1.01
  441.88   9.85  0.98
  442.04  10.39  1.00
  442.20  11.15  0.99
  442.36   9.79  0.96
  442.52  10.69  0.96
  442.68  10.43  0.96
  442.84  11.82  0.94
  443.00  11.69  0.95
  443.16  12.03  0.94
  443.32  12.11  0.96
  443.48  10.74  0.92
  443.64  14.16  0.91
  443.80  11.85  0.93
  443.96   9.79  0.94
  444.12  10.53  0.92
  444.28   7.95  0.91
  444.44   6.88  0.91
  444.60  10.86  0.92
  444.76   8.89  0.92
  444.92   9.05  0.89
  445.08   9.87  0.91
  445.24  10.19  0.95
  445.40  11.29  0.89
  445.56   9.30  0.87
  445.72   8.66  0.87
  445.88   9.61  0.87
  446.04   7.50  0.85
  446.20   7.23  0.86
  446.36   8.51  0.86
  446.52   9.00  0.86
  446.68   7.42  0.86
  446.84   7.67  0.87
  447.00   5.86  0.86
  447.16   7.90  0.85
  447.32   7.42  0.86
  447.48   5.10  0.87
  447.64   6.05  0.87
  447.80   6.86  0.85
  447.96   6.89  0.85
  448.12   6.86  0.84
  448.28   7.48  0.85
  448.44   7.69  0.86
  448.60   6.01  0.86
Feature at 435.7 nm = Lyman alpha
